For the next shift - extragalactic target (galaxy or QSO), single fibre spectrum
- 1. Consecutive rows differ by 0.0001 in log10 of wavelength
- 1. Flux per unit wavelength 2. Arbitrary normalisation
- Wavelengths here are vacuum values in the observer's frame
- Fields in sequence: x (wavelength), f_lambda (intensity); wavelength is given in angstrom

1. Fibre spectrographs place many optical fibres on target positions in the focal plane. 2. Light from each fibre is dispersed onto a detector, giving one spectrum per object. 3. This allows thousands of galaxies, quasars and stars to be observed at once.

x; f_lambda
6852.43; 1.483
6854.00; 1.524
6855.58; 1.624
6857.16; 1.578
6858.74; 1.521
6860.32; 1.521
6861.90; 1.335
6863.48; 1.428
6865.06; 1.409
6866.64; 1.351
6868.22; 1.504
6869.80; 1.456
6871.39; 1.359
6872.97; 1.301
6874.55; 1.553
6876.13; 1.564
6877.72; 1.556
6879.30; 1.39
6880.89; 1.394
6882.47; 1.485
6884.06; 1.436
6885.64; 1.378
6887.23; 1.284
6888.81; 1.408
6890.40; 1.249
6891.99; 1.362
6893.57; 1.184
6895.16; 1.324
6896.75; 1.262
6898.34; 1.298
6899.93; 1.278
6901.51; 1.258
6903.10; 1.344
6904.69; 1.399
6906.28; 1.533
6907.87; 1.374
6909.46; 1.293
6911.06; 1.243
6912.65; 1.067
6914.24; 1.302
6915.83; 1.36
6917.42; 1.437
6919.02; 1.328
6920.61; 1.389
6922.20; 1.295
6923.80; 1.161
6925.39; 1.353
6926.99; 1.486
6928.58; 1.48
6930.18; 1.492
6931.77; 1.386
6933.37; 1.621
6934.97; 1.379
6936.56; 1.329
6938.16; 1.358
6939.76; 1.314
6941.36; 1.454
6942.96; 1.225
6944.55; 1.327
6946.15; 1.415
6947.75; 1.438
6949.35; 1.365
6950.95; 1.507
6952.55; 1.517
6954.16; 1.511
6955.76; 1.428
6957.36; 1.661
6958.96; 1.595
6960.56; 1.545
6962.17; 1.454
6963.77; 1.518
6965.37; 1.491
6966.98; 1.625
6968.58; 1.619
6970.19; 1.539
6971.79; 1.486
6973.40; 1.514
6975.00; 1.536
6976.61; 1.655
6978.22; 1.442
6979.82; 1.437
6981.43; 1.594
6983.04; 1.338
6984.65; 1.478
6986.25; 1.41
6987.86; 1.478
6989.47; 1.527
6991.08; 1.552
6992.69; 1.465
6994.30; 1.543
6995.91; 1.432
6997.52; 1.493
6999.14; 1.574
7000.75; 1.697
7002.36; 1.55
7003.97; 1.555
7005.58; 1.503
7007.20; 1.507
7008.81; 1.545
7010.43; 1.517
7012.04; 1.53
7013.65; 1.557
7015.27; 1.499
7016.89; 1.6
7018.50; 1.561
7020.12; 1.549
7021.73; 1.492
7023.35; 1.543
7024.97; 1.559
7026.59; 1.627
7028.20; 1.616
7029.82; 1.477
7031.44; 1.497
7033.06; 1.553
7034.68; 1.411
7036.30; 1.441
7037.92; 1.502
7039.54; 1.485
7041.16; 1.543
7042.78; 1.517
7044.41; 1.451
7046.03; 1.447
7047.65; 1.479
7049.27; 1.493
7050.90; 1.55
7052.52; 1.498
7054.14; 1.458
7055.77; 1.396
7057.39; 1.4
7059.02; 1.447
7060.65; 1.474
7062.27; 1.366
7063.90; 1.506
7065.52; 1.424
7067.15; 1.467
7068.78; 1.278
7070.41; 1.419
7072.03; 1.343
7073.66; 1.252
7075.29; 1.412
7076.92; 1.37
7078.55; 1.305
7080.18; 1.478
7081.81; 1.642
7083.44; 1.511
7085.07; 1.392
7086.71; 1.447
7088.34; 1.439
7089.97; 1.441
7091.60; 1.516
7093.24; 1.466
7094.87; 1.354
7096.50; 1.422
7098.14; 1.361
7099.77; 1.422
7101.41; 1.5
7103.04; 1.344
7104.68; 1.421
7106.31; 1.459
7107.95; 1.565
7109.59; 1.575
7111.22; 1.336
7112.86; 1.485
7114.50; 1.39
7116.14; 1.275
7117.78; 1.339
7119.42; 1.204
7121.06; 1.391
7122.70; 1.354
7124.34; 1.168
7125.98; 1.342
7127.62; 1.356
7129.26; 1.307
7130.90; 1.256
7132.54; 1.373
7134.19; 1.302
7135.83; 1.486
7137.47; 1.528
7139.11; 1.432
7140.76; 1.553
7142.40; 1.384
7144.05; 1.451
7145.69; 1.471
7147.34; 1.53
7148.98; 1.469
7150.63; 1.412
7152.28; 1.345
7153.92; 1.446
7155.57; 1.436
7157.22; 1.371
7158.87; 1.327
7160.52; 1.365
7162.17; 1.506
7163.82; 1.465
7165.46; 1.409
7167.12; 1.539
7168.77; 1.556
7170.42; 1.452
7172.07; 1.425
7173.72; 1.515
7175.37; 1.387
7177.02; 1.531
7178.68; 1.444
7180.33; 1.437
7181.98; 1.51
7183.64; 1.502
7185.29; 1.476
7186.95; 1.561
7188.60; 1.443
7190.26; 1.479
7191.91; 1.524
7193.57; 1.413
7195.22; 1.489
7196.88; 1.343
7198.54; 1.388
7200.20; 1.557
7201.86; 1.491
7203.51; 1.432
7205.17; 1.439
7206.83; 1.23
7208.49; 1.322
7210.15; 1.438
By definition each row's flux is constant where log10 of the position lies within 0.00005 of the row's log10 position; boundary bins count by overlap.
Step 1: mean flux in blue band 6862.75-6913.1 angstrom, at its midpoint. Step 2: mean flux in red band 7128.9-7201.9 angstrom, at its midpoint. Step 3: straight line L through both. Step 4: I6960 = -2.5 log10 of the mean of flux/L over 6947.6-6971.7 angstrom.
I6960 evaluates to -0.10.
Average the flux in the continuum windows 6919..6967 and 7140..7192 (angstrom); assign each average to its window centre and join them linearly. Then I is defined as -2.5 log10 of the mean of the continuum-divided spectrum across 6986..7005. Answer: -0.064 mag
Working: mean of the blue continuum 1.43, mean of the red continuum 1.46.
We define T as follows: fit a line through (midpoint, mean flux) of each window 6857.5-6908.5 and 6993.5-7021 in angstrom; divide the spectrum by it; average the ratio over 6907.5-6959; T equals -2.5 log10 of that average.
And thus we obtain 0.05 mag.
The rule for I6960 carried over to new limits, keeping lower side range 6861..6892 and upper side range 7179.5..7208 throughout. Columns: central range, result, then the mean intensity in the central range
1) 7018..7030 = -0.09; 1.56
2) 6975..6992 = -0.05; 1.49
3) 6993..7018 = -0.08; 1.54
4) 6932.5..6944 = 0.03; 1.38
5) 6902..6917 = 0.07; 1.33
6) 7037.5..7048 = -0.04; 1.49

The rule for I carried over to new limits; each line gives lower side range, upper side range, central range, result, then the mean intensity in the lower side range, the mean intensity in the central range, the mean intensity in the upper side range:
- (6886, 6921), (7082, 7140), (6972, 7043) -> -0.12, 1.32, 1.52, 1.4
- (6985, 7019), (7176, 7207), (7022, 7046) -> 0.00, 1.53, 1.51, 1.46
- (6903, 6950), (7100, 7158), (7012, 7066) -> -0.09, 1.37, 1.5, 1.4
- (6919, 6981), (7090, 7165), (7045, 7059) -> -0.03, 1.46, 1.46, 1.41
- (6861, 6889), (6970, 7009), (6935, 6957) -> 0.06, 1.42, 1.4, 1.51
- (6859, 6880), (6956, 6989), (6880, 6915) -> 0.11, 1.44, 1.33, 1.52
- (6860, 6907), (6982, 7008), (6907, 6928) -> 0.08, 1.39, 1.32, 1.51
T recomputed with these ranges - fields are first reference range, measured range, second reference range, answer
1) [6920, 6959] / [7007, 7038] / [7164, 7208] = -0.07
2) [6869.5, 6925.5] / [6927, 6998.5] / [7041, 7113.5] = -0.07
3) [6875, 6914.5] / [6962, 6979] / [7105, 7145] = -0.13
